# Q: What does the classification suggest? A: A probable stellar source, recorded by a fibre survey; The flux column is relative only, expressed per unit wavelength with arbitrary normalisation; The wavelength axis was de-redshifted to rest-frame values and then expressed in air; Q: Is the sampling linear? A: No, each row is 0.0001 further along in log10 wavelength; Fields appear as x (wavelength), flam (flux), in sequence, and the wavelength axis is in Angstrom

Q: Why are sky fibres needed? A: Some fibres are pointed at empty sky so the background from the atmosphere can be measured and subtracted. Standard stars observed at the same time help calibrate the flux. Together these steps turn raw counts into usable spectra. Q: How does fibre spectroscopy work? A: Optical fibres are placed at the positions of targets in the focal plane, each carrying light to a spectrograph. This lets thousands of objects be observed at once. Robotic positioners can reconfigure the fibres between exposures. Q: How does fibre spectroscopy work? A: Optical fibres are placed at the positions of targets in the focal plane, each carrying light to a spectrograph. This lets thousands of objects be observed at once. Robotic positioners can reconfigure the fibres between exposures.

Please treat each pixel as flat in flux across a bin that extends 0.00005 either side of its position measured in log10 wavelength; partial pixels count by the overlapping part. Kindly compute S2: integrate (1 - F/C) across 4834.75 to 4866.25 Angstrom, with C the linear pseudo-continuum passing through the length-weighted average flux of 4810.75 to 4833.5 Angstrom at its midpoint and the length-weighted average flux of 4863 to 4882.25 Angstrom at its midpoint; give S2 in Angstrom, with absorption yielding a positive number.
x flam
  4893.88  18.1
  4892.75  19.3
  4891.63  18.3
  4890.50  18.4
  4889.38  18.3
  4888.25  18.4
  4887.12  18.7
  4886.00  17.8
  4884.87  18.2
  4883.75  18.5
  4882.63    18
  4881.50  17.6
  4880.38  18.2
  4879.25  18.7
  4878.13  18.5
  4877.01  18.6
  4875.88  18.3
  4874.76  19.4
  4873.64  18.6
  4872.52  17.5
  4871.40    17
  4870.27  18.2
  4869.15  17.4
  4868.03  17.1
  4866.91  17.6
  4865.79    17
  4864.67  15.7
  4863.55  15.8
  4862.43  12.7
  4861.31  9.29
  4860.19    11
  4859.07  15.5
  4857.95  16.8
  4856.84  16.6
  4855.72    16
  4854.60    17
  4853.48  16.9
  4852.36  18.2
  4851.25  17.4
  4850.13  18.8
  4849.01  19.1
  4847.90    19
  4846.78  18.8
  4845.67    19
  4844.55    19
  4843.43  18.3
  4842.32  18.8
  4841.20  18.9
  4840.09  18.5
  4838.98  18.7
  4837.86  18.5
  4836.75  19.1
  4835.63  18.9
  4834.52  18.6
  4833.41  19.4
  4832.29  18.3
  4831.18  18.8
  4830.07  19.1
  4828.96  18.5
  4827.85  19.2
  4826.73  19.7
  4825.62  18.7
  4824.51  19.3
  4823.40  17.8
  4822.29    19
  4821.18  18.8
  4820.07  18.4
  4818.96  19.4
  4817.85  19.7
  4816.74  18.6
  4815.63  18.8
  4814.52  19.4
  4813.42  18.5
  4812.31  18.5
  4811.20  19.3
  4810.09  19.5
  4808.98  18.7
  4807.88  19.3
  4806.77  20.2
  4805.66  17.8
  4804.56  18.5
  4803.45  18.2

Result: 1.94 Angstrom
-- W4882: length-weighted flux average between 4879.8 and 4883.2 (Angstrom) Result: 17.9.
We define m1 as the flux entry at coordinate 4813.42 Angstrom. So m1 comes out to 18.5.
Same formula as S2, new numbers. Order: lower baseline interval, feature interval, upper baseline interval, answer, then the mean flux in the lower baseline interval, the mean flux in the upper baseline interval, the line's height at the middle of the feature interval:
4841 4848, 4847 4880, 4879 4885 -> 2.8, 18.8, 18.2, 18.5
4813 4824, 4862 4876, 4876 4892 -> 1.0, 18.9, 18.3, 18.4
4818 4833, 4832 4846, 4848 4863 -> -1.0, 18.9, 15.9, 17.5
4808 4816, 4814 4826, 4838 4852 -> 0.0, 19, 18.7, 18.9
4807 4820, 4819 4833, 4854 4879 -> -0.3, 19.1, 16.5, 18.5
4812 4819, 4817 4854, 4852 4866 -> -3.3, 19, 15.2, 17.2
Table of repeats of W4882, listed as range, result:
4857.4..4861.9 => 13.1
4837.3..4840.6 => 18.6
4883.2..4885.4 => 18.4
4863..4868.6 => 16.7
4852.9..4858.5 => 16.7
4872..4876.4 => 18.5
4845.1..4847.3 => 18.9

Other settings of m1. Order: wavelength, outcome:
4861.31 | 9.29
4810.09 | 19.5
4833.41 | 19.4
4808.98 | 18.7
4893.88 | 18.1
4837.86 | 18.5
